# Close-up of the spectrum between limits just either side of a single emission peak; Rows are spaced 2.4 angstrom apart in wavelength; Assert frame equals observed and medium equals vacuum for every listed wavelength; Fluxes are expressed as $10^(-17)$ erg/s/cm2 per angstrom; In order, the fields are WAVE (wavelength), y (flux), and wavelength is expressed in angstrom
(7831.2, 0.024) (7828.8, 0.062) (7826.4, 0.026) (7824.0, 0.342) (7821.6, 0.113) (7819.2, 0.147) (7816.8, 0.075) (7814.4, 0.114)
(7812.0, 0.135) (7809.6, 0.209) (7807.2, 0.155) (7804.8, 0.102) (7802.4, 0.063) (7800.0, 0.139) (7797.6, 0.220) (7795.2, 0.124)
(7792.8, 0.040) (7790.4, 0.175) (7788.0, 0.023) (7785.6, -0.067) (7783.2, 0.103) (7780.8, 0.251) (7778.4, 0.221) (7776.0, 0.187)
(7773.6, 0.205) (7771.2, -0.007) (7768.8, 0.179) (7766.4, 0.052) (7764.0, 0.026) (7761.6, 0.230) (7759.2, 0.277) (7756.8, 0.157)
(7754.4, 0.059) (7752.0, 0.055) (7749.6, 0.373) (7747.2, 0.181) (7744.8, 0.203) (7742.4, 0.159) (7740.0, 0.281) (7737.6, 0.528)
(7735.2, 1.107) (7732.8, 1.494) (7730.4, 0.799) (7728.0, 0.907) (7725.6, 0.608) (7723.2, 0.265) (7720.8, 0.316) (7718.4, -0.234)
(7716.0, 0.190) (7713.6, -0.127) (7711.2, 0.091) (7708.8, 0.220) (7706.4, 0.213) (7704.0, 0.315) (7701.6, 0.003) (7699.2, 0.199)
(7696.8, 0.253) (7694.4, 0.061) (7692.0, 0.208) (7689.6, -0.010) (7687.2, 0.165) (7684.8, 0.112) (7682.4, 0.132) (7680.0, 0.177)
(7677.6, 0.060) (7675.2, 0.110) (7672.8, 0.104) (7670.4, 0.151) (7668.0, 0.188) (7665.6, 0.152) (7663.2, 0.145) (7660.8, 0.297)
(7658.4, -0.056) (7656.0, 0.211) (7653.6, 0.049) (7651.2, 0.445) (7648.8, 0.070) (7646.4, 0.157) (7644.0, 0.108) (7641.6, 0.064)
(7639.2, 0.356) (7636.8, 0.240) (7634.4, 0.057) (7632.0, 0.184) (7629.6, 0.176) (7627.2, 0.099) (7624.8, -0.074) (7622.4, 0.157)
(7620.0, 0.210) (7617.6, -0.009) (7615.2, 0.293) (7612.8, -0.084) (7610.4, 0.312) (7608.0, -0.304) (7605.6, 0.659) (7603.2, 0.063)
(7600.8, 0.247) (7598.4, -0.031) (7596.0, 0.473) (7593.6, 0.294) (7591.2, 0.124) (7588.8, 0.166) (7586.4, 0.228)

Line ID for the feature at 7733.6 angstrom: [O II]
